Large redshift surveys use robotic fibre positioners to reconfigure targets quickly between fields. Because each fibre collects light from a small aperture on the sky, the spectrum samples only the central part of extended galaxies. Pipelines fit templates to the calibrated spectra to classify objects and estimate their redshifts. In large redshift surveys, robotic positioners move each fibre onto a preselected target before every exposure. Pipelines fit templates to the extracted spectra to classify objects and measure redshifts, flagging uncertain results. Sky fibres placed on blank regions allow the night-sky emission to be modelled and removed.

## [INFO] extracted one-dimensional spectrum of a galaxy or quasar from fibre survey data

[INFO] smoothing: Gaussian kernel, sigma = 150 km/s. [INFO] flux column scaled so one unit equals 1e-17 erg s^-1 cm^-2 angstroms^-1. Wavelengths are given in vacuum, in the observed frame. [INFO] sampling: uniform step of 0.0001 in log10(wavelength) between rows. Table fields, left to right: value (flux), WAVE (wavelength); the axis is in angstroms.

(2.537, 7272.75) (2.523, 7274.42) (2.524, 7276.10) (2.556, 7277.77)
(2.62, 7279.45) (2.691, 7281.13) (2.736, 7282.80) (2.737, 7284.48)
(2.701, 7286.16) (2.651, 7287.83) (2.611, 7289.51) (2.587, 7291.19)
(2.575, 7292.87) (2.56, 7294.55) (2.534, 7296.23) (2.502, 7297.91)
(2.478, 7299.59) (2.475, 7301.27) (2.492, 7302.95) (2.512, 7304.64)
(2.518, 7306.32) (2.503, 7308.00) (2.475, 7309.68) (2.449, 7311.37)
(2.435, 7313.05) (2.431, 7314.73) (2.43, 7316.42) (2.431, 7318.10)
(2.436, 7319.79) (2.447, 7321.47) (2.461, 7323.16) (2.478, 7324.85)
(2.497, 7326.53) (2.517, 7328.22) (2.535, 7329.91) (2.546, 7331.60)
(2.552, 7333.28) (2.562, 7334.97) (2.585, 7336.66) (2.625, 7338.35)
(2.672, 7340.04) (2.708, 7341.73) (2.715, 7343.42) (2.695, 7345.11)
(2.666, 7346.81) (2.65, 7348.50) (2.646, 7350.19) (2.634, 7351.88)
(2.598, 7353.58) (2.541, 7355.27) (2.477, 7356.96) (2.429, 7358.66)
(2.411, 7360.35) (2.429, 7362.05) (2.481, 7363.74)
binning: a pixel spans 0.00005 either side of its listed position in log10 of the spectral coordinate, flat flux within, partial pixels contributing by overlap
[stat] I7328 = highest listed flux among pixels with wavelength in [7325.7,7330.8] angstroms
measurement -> 2.535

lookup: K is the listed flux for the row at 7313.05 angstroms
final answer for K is 2.435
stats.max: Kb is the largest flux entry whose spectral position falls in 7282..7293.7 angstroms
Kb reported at 2.737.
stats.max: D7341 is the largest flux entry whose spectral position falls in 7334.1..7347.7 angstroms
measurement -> 2.715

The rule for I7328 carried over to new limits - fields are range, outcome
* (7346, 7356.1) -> 2.666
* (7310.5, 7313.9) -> 2.449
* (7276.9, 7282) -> 2.691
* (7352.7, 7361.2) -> 2.598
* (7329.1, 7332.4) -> 2.546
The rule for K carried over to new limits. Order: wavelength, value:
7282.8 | 2.736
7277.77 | 2.556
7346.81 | 2.666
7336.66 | 2.585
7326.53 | 2.497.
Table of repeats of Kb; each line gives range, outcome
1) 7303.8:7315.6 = 2.518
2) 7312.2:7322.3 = 2.447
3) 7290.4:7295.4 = 2.587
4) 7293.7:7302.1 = 2.56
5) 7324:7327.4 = 2.497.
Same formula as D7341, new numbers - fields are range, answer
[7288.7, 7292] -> 2.611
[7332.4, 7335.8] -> 2.562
